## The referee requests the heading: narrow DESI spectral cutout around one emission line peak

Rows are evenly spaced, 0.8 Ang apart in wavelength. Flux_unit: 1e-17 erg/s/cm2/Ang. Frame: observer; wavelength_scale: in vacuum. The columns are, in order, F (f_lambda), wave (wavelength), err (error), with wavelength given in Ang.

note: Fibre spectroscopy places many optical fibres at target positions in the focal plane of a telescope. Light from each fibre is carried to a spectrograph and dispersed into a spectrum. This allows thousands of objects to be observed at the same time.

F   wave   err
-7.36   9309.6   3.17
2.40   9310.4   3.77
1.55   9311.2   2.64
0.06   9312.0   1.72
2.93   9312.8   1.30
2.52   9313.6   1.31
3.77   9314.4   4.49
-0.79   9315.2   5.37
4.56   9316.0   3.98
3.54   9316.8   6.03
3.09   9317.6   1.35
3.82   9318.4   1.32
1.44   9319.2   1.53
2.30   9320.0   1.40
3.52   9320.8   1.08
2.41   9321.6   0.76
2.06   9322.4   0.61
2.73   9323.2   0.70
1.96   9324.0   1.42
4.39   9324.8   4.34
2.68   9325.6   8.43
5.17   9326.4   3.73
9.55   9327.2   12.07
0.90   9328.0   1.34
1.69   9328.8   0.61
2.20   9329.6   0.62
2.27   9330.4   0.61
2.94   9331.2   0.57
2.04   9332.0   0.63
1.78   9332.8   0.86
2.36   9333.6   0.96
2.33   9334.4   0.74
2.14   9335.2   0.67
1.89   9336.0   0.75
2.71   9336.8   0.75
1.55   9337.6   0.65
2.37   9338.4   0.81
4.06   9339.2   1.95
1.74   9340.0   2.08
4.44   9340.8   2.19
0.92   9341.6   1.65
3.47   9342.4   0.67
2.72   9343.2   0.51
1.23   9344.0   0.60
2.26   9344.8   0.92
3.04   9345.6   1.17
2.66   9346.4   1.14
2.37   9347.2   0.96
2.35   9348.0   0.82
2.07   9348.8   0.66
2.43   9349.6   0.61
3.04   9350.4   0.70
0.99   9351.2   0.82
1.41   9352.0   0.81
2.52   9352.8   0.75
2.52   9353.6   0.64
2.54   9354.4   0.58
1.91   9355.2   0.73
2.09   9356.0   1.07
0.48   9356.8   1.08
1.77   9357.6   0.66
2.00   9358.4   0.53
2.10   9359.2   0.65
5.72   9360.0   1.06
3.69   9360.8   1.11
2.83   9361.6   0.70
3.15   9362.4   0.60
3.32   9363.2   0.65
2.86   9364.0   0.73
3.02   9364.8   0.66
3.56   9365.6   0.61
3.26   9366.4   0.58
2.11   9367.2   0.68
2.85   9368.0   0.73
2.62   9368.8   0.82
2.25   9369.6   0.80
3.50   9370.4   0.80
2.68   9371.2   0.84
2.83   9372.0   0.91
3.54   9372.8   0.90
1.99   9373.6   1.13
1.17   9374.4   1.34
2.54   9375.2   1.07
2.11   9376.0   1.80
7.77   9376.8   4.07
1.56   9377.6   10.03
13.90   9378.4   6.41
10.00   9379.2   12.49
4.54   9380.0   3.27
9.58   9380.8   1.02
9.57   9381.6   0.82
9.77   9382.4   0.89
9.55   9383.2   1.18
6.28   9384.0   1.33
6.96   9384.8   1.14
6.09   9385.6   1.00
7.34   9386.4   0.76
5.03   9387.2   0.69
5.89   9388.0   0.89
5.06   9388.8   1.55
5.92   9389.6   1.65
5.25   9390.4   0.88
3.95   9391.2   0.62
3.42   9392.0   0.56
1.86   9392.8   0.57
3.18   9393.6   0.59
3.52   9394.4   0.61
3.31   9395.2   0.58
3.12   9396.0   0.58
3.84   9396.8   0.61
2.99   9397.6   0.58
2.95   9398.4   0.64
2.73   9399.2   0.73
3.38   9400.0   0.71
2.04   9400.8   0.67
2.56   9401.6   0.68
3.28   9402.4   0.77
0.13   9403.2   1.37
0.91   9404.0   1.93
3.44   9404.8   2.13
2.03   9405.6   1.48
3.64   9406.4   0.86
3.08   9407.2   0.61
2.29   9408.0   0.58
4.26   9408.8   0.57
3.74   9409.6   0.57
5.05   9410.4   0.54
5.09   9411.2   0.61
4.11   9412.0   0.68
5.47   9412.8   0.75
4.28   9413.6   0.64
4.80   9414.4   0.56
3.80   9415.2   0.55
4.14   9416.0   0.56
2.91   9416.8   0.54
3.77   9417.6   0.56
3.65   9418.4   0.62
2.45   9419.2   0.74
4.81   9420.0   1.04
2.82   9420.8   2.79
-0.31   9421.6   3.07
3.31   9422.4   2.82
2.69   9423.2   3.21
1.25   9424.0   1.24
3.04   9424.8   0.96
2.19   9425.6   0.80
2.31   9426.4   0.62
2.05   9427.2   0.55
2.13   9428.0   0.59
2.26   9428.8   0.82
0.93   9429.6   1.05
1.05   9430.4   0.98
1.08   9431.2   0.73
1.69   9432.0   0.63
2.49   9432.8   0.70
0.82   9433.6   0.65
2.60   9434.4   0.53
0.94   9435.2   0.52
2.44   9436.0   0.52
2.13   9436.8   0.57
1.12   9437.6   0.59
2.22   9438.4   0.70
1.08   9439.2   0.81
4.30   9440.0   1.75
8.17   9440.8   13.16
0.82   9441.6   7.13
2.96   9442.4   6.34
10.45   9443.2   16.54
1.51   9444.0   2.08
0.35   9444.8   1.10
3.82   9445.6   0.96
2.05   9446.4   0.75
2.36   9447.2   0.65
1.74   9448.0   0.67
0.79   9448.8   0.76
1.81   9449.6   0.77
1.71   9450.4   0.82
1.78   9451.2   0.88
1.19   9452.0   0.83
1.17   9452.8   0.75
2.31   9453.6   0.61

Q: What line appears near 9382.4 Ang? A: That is H-alpha 6563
